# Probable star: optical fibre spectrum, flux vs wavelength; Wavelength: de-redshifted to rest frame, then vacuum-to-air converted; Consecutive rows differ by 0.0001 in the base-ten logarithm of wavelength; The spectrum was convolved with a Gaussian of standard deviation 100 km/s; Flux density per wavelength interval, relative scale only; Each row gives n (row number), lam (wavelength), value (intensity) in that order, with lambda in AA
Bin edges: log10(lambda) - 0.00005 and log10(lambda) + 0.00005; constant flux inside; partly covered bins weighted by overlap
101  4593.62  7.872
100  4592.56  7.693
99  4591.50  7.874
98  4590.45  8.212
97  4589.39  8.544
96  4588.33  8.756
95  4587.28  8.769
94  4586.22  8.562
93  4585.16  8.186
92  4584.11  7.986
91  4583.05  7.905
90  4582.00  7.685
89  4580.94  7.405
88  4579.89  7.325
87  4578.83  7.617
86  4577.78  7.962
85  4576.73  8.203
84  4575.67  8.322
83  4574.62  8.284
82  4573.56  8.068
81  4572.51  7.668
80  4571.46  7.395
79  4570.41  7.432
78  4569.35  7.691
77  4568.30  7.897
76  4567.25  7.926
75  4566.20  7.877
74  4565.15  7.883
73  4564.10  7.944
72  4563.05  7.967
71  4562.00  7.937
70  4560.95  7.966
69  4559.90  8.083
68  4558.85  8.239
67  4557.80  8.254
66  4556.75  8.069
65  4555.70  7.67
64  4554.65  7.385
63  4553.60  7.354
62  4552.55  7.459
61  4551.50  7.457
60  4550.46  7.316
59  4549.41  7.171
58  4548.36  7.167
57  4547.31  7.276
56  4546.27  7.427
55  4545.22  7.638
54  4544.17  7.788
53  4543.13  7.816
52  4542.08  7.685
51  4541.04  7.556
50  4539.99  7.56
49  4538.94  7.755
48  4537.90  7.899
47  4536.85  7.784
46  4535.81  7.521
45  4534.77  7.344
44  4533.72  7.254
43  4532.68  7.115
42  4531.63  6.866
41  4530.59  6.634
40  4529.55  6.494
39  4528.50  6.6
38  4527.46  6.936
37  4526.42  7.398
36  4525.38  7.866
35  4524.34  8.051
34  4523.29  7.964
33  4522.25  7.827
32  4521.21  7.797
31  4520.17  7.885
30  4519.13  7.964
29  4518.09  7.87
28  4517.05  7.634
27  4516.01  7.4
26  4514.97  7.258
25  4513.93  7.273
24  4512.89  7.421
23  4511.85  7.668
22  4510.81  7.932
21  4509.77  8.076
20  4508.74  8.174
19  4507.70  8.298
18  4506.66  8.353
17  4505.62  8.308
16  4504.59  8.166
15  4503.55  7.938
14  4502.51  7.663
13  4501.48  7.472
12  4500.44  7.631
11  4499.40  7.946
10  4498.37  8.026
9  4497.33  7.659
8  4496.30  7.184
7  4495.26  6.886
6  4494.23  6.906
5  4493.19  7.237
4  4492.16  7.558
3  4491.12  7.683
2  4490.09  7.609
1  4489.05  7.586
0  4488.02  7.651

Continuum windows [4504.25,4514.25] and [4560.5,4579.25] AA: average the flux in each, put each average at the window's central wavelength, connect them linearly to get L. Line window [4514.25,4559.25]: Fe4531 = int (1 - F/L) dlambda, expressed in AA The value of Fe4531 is 2.4 AA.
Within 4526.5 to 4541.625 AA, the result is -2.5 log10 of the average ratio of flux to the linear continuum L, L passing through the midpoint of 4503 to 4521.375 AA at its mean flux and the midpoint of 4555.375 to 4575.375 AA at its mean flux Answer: 0.09 mag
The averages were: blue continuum 7.86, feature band 7.24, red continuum 7.92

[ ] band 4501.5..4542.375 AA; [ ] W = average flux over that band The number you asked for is 7.62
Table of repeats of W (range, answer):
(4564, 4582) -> 7.81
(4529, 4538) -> 7.17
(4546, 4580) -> 7.76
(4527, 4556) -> 7.35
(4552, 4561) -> 7.82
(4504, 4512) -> 8.14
